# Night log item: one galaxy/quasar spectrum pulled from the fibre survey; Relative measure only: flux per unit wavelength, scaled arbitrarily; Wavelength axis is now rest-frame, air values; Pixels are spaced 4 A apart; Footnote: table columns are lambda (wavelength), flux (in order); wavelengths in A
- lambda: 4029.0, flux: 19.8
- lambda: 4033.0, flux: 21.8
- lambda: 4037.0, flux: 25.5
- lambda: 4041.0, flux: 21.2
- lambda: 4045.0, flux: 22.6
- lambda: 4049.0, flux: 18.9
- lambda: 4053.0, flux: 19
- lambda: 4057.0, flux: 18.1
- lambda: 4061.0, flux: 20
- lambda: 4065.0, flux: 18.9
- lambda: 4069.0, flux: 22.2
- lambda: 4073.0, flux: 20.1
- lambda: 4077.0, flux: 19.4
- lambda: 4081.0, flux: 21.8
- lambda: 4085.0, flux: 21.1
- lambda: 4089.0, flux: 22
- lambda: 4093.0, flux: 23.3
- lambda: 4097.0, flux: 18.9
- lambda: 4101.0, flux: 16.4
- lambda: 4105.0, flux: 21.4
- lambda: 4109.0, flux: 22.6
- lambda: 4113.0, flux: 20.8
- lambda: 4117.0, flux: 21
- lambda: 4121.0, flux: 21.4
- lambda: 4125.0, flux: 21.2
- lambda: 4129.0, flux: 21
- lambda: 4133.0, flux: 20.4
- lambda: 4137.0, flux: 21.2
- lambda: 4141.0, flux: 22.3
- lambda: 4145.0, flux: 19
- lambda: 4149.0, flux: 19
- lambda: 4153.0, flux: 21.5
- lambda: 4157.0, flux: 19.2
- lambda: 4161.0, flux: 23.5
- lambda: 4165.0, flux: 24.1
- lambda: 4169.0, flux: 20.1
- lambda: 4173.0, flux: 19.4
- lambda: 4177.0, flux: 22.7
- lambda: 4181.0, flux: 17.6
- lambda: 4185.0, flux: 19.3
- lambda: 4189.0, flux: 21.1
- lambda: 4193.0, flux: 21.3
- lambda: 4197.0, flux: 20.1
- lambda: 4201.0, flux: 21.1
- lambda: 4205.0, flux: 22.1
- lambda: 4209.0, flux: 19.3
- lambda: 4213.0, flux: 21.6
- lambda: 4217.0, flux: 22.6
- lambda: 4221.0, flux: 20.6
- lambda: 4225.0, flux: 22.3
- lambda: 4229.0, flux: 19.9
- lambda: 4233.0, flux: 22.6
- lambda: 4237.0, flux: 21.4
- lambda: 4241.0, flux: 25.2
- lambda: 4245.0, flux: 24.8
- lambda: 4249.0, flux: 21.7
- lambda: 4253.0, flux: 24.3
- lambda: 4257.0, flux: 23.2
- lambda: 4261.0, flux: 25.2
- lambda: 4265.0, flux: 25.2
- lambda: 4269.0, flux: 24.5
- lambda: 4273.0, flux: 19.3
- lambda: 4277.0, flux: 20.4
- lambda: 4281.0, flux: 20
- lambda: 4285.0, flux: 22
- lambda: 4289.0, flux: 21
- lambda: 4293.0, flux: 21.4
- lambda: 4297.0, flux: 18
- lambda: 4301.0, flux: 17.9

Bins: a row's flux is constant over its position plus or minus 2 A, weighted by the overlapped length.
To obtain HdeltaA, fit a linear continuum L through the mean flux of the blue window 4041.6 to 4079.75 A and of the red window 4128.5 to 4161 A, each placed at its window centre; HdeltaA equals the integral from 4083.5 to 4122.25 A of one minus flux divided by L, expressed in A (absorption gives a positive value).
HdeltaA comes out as -1.1 A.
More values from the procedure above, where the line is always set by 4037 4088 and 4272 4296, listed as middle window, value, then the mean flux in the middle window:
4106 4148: -1.0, 21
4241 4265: -4.0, 24.1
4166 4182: 0.2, 20.4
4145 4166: -0.5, 21.1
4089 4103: 0.4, 19.9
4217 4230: -0.4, 21.3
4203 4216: -0.3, 21.1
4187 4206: -0.5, 21.1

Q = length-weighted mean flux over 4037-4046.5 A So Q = 22.6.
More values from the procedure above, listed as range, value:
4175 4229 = 20.9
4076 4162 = 20.8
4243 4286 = 22.8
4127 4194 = 20.7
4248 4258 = 23.2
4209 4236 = 21.4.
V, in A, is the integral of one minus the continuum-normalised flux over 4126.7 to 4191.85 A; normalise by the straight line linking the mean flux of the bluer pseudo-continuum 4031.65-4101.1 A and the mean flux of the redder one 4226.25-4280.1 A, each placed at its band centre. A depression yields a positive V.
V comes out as 3.1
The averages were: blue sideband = 20.7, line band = 20.7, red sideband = 22.8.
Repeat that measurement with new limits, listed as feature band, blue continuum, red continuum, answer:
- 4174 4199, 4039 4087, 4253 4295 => 1.3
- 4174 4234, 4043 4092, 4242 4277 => 4.4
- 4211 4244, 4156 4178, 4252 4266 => 1.9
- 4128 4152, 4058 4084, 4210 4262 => 0.9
